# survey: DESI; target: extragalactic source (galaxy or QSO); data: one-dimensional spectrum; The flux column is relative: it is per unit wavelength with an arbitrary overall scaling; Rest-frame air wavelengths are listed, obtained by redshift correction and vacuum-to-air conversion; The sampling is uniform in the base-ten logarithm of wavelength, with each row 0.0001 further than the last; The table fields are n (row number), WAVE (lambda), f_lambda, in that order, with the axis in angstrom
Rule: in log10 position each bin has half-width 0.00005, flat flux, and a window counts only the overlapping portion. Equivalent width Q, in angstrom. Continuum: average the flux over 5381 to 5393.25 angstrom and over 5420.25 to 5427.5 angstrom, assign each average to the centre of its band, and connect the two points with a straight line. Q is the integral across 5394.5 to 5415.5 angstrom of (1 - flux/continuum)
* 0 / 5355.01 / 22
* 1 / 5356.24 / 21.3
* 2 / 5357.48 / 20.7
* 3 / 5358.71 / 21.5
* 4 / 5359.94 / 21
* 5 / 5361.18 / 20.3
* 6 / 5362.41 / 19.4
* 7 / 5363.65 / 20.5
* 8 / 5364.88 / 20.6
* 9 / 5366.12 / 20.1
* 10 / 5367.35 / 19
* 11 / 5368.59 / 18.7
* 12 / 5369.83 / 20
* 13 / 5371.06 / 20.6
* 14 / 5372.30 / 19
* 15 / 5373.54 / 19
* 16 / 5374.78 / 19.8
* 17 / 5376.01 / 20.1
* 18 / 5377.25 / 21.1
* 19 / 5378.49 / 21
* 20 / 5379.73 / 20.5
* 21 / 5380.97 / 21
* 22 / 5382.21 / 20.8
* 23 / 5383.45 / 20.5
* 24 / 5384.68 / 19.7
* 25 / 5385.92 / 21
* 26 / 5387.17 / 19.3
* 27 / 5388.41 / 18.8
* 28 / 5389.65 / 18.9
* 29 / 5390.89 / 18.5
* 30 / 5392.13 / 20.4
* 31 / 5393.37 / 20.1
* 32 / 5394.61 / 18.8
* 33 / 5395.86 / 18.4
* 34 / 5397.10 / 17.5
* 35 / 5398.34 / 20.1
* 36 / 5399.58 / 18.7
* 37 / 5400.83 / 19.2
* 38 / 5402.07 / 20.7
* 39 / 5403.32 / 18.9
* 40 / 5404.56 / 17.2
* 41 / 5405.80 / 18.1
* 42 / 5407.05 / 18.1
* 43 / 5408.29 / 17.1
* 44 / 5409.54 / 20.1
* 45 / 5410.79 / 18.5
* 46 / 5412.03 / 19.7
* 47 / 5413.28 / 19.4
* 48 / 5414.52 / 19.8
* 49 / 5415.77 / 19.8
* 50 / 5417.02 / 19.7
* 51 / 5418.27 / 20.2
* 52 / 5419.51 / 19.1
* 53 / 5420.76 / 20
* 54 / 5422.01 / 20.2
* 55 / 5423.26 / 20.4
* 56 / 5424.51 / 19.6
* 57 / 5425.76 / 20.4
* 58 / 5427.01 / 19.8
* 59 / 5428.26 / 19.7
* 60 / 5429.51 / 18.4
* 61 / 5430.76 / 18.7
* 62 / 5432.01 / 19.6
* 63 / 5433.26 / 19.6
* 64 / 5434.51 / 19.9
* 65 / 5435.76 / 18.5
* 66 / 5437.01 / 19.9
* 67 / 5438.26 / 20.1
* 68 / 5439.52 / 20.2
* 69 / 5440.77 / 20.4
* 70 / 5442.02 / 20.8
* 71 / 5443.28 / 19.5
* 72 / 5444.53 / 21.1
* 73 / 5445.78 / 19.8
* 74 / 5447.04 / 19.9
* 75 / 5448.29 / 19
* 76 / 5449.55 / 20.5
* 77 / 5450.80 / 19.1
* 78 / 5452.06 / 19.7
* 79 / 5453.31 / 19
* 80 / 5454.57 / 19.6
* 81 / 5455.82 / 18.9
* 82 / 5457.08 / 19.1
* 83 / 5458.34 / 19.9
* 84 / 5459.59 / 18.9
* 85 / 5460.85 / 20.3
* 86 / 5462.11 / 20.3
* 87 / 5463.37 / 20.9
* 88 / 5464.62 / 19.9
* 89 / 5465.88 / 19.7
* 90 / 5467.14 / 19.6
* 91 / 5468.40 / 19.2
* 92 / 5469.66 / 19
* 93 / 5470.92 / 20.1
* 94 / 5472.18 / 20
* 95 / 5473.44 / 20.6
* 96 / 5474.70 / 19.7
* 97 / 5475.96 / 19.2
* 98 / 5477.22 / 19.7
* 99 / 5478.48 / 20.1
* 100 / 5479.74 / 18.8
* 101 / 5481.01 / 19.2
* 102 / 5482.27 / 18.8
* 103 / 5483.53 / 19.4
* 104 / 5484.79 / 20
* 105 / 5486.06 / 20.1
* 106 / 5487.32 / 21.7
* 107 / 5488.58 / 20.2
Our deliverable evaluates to 1.1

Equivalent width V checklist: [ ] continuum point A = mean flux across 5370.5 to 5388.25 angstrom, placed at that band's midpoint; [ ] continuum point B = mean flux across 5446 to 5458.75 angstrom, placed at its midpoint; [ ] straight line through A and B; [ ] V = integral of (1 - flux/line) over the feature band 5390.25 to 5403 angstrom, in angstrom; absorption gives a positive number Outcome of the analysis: 0.5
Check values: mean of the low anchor 20.2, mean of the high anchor 19.5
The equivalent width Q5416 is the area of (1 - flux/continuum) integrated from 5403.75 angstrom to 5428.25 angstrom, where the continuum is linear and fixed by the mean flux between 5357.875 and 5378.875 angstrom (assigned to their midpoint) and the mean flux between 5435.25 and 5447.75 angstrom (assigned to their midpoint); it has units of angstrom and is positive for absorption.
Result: 0.88 angstrom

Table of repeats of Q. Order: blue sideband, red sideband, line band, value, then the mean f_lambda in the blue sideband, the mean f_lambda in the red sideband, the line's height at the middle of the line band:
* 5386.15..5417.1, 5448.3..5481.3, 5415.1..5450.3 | -0.9 angstrom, 19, 19.6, 19.3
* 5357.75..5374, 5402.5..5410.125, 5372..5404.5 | -1.0 angstrom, 20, 18.3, 19.1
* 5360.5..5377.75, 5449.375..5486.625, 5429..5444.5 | 0.0 angstrom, 19.9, 19.6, 19.7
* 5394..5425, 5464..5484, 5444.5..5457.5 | -0.1 angstrom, 19.2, 19.6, 19.4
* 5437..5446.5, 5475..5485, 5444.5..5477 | 0.2 angstrom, 20.2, 19.4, 19.8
